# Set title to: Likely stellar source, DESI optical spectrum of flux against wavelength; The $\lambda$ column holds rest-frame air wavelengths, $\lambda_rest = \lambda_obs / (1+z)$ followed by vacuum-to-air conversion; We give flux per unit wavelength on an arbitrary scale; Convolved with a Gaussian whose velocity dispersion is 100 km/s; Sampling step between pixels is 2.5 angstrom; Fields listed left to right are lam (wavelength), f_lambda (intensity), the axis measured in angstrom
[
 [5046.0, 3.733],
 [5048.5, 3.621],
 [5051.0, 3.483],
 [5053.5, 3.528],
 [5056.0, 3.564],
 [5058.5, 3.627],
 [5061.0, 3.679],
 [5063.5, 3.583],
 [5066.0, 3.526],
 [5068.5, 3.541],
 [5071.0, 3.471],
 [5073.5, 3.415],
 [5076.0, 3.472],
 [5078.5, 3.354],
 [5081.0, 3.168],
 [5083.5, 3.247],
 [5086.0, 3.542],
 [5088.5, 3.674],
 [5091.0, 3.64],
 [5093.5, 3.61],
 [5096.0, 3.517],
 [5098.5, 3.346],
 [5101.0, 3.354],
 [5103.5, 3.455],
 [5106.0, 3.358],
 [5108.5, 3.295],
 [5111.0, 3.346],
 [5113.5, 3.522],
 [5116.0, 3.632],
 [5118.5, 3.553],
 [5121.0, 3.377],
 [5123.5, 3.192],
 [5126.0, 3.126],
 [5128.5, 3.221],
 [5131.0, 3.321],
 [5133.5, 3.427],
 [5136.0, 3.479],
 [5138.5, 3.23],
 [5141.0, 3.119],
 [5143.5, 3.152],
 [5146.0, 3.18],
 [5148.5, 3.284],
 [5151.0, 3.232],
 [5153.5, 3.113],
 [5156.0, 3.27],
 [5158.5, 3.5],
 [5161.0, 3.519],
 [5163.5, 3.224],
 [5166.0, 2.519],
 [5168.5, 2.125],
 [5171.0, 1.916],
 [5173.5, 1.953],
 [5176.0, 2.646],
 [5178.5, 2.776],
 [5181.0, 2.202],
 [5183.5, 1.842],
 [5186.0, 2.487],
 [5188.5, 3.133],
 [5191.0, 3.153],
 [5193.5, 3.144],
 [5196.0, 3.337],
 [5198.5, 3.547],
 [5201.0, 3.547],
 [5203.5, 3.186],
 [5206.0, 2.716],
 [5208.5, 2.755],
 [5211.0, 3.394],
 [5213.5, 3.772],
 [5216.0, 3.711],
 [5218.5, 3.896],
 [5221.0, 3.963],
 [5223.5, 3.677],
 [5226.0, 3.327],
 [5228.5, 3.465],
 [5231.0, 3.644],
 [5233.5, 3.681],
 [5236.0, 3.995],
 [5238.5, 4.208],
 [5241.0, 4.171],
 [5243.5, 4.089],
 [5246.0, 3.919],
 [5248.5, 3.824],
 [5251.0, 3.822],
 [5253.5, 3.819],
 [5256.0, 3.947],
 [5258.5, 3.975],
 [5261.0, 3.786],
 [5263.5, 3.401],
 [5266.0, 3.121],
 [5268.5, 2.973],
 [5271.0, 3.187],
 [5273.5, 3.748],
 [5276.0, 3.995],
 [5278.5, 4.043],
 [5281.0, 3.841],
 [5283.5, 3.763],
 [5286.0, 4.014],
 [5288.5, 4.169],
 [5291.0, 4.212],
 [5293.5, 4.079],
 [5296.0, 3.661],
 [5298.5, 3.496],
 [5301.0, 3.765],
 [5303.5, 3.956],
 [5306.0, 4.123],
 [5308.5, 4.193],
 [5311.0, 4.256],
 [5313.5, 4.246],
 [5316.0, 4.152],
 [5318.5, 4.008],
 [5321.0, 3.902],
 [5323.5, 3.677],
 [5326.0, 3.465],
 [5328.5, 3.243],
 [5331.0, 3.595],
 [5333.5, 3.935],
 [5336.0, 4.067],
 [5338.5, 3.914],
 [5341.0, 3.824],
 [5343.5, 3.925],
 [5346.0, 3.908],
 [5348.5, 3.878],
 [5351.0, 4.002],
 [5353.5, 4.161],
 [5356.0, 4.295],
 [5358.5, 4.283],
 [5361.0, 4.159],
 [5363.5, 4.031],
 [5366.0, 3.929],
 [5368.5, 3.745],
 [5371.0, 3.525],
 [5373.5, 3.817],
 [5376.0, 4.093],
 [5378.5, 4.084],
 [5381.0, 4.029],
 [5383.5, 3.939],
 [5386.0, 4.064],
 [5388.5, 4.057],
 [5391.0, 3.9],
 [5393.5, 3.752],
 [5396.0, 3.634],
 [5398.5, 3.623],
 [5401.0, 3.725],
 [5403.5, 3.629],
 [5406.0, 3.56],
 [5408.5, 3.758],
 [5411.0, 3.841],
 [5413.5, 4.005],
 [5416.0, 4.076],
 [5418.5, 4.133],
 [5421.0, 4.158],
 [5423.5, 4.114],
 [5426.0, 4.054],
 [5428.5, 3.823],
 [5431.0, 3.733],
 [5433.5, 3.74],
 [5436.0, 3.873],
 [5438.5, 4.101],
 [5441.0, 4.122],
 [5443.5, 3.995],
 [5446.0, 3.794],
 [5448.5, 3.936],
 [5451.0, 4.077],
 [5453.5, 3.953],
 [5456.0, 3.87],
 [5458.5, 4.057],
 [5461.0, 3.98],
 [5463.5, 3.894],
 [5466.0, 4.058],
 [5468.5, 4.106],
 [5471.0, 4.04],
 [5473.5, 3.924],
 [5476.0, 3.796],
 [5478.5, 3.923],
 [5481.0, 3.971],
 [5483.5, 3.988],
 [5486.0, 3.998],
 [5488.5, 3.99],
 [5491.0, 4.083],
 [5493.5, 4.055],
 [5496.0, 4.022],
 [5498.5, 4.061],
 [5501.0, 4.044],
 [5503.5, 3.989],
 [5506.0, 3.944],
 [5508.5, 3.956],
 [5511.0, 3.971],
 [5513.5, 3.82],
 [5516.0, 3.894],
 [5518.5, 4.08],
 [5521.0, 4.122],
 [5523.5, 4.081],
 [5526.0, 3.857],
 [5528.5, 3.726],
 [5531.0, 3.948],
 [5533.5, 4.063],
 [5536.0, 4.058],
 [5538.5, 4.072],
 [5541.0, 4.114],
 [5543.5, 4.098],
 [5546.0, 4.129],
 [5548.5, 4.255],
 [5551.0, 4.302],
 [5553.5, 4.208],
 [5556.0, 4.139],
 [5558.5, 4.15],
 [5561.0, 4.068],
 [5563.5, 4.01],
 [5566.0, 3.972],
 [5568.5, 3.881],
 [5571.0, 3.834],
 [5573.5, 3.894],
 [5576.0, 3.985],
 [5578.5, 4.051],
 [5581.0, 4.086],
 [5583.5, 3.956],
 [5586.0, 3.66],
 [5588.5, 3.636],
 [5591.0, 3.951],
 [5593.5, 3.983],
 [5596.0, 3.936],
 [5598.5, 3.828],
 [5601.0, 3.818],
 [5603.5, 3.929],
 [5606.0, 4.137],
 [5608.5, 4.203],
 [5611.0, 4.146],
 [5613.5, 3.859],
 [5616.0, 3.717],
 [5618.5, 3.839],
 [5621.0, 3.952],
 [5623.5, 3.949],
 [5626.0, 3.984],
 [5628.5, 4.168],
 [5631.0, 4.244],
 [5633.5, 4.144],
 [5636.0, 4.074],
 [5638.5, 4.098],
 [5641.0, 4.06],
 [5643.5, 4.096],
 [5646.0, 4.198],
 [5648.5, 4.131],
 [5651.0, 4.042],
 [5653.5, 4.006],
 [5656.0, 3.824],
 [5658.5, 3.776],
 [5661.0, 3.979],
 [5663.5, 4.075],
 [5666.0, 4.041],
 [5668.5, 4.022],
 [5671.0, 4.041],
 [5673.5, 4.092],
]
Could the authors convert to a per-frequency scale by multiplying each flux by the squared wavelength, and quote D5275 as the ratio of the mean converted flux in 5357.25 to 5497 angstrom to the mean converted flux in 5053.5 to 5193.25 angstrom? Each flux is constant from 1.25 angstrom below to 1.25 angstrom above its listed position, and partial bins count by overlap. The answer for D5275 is 1.38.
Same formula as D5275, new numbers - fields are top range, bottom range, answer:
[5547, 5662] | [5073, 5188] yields 1.52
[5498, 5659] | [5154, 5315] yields 1.30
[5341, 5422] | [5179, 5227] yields 1.31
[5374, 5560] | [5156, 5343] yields 1.22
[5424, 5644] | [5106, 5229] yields 1.45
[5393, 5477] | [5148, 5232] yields 1.39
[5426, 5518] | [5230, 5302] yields 1.12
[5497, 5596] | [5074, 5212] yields 1.48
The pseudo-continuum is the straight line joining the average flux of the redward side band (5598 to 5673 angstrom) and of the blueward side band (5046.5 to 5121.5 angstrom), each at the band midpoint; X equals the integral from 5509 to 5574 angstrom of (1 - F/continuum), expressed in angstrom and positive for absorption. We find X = -1.72 angstrom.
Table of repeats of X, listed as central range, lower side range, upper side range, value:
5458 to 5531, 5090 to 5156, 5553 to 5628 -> -2.79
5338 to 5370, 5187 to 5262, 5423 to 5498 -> -1.62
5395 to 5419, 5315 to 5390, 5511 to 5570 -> 1.02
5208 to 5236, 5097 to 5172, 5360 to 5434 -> -1.37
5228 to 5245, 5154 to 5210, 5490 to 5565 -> -4.90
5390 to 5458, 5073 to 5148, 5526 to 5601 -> -1.53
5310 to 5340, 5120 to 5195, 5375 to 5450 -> -2.38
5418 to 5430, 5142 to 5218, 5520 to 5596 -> -1.31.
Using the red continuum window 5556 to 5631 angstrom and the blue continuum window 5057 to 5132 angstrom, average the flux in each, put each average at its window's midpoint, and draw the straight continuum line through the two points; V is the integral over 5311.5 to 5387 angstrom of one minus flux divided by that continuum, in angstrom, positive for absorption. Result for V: -4.6 angstrom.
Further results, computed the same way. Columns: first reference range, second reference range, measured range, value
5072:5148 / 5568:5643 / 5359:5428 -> -3.6 angstrom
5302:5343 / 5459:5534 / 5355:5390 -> -0.6 angstrom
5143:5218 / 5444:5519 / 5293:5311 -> -2.8 angstrom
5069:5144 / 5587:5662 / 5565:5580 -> 0.0 angstrom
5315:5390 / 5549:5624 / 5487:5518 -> -0.3 angstrom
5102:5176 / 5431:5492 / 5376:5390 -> -1.0 angstrom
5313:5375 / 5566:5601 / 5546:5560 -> -1.1 angstrom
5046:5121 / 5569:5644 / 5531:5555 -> -1.4 angstrom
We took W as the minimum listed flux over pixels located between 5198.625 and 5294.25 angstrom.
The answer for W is 2.716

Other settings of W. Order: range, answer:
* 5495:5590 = 3.636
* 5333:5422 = 3.525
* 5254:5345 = 2.973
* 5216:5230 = 3.327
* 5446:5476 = 3.794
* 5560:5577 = 3.834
